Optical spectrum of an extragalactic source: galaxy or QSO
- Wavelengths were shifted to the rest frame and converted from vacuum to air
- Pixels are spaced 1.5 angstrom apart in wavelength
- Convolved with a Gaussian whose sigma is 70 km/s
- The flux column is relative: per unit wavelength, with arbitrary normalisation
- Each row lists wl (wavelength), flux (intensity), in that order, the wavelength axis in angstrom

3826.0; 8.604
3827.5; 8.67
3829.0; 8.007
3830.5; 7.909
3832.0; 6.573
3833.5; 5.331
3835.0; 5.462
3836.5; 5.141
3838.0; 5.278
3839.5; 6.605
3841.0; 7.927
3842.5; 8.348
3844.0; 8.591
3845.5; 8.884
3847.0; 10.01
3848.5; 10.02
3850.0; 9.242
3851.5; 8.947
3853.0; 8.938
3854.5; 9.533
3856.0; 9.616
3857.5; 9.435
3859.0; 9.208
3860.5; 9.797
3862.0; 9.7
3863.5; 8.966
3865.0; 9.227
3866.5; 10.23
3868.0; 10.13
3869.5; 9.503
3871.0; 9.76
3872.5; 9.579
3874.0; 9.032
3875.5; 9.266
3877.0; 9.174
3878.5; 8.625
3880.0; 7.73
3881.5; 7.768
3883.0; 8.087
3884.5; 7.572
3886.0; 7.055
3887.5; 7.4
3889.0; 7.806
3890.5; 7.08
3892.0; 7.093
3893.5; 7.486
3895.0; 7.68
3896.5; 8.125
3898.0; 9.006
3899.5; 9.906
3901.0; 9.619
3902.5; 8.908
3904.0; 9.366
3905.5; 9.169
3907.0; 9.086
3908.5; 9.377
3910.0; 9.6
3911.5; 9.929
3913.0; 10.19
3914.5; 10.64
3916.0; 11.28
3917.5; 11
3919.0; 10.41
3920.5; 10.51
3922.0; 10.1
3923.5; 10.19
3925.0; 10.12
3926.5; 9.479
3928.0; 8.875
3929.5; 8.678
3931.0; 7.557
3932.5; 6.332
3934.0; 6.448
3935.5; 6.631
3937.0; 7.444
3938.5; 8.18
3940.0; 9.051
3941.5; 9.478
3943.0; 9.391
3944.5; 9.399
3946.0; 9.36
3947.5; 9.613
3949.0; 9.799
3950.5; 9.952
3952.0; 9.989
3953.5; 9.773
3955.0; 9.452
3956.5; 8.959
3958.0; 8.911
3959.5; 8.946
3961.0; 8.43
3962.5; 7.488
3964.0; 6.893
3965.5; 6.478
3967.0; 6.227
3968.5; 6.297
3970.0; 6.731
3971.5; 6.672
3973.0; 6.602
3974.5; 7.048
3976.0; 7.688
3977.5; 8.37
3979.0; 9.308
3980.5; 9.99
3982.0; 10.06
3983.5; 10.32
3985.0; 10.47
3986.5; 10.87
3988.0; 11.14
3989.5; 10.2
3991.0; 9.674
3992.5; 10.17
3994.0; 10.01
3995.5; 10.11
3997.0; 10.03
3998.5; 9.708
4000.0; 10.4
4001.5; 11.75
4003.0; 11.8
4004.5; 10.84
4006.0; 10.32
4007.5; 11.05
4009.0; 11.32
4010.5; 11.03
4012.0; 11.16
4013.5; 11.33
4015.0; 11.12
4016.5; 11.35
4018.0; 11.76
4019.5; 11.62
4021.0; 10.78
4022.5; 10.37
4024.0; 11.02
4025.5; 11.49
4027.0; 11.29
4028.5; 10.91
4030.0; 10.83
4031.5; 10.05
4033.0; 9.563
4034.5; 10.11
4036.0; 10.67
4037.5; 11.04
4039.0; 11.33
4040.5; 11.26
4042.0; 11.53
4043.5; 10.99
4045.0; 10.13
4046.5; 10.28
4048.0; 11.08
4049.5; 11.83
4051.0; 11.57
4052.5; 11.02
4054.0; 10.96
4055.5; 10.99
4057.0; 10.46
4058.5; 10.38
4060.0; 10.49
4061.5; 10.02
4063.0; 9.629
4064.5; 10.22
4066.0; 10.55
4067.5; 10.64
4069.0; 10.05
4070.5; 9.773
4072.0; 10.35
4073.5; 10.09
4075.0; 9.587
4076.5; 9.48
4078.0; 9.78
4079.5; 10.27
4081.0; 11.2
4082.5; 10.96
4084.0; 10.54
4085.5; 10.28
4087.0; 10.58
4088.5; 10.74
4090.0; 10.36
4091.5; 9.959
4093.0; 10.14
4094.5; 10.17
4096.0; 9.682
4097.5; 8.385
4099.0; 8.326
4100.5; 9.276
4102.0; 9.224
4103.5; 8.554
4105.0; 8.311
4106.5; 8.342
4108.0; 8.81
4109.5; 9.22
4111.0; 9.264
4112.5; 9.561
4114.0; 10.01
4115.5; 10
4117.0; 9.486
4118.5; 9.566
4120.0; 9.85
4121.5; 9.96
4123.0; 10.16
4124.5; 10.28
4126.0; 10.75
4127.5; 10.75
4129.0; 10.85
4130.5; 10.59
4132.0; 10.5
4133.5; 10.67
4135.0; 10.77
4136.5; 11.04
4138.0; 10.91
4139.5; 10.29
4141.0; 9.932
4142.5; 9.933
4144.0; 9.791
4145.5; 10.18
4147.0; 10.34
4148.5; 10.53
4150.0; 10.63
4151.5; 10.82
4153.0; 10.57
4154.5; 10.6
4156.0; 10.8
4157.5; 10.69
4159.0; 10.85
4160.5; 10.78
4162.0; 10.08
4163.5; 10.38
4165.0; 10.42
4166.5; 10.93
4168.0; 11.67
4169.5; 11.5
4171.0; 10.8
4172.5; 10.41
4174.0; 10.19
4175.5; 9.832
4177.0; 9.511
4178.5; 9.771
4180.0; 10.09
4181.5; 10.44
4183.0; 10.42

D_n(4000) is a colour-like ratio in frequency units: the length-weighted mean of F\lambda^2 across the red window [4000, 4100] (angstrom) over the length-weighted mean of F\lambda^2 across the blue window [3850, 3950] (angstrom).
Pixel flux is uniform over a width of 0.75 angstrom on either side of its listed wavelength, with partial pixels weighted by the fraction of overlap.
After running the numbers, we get 1.27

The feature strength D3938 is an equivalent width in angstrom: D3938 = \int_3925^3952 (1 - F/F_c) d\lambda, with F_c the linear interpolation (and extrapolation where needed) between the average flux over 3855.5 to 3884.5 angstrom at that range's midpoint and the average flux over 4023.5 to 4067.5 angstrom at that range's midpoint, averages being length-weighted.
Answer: 3.12 angstrom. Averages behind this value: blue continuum 9.16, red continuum 10.7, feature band 8.65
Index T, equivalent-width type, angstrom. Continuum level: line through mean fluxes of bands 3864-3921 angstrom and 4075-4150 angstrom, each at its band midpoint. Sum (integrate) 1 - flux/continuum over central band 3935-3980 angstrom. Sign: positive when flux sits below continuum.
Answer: 4.8 angstrom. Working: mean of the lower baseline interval 9.03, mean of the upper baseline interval 9.97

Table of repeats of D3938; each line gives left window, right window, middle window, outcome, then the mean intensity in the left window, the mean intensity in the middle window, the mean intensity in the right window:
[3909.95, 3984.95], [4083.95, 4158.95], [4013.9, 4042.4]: -4.8 angstrom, 8.81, 10.9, 10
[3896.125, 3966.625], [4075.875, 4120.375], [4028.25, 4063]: -4.6 angstrom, 9.09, 10.7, 9.68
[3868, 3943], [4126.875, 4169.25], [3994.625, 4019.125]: -3.5 angstrom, 8.84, 10.9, 10.6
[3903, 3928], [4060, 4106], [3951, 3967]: 2.4 angstrom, 9.98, 8.45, 9.91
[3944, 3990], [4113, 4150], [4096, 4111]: 1.9 angstrom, 8.74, 8.79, 10.3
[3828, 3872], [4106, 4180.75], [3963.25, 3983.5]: 3.5 angstrom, 8.5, 7.67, 10.3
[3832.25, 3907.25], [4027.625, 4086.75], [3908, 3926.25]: -2.6 angstrom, 8.49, 10.3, 10.5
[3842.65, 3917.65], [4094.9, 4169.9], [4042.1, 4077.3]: -2.5 angstrom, 9.05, 10.5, 10.1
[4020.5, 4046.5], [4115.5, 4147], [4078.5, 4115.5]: 2.8 angstrom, 10.8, 9.68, 10.3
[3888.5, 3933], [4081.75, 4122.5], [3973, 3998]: -0.7 angstrom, 9.18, 9.62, 9.62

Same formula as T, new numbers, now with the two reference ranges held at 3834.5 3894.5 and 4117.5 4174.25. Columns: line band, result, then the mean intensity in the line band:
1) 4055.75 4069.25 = -0.5 angstrom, 10.3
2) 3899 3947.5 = -1.8 angstrom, 9.24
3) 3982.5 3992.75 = -1.1 angstrom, 10.4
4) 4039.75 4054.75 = -1.9 angstrom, 11.1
